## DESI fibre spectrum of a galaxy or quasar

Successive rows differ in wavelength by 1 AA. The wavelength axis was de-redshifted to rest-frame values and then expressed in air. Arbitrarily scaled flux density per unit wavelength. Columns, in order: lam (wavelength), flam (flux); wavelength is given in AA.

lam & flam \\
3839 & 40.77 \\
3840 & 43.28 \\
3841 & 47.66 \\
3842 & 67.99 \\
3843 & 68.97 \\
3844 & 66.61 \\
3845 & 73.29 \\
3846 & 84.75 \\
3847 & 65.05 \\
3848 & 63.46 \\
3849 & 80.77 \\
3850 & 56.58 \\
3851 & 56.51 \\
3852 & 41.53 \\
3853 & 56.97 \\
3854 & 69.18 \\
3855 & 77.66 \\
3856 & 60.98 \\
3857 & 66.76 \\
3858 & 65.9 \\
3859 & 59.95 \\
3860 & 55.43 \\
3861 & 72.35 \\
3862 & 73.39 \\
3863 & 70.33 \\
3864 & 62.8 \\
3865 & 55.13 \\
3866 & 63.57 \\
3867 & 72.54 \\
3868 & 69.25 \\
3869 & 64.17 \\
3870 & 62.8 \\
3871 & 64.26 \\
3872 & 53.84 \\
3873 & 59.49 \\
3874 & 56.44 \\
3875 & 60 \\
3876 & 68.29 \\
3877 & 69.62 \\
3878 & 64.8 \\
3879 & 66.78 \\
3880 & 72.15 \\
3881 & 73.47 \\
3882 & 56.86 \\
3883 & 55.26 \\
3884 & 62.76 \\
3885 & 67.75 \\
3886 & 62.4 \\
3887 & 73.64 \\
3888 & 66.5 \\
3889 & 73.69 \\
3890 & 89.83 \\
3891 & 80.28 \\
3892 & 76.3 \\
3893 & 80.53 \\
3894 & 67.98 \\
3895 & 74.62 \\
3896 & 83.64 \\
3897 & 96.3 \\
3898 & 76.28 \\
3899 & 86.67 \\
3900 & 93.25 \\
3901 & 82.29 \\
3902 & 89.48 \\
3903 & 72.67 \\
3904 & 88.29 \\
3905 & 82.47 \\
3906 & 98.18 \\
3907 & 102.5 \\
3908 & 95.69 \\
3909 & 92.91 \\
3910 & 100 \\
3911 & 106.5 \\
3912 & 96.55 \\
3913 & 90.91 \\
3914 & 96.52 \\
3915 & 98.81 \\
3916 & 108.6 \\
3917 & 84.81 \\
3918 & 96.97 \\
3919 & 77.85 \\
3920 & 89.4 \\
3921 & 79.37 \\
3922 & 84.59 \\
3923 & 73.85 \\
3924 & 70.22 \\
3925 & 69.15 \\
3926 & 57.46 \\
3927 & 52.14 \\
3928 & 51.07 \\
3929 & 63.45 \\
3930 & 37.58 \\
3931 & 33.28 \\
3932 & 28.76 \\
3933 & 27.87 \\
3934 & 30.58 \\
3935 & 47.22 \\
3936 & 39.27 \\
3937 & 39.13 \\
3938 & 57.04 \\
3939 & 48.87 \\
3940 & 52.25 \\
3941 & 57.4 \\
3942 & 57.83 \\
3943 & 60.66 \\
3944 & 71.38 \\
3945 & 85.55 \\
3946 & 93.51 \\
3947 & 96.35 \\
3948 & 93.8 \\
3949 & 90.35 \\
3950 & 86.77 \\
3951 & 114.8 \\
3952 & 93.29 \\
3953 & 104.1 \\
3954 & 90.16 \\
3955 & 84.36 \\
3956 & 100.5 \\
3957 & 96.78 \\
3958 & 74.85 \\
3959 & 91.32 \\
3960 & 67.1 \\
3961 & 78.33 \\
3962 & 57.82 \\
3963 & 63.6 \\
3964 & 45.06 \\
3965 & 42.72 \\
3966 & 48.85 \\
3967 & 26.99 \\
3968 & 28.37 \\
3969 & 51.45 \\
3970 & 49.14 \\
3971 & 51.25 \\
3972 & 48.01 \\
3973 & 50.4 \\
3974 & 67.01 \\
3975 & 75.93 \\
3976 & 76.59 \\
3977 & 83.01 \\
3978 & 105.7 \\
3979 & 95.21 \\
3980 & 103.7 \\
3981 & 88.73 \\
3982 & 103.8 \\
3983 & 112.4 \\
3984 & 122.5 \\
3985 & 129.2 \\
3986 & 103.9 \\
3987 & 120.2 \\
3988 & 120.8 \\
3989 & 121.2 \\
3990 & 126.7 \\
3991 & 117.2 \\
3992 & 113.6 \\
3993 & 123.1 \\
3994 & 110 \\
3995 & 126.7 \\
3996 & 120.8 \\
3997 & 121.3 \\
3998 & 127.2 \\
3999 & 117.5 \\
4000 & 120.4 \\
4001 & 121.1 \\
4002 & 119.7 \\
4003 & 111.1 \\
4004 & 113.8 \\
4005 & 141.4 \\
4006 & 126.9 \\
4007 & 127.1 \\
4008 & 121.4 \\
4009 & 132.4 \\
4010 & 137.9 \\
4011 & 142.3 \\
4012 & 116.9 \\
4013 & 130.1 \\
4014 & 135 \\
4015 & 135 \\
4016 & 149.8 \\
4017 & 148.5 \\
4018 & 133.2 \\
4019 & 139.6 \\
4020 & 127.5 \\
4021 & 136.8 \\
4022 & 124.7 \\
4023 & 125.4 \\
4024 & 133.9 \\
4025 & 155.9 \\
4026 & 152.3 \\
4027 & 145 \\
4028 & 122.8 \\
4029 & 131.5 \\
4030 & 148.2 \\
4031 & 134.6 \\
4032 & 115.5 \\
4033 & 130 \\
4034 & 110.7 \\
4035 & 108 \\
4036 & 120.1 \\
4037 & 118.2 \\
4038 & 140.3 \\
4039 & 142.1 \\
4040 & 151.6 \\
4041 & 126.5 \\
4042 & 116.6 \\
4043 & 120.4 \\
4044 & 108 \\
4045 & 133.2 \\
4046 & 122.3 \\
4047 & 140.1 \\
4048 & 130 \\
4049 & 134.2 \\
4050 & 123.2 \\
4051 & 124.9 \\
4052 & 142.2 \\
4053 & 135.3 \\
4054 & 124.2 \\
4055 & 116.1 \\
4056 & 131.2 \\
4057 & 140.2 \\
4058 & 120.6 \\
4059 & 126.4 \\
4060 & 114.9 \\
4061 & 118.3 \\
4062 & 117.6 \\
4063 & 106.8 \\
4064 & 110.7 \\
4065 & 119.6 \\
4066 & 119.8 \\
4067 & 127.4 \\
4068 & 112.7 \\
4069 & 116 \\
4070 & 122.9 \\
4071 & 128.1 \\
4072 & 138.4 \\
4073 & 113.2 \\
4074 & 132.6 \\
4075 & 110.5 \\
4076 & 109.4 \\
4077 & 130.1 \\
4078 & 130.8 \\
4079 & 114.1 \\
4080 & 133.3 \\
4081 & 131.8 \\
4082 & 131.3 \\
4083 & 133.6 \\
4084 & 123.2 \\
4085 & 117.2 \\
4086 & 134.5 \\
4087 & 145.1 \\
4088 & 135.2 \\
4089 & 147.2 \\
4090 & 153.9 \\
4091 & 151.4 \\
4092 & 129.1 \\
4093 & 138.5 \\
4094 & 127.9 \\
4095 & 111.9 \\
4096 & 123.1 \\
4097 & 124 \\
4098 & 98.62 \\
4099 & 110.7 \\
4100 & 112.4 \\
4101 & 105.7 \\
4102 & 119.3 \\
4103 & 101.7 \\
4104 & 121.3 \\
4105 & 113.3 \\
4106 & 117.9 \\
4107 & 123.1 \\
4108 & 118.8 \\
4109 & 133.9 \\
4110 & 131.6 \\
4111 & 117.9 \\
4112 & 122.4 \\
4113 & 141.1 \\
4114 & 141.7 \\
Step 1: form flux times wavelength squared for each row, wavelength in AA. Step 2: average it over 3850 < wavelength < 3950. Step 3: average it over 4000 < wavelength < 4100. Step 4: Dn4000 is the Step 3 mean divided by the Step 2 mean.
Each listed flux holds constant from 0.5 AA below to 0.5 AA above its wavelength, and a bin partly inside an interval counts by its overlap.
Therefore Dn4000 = 1.95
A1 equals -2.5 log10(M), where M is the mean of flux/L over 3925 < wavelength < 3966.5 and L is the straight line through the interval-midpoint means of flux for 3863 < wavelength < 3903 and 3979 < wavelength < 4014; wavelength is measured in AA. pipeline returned 0.433 mag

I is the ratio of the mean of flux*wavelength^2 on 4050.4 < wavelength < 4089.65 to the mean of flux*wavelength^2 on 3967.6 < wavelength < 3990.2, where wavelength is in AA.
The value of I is 1.49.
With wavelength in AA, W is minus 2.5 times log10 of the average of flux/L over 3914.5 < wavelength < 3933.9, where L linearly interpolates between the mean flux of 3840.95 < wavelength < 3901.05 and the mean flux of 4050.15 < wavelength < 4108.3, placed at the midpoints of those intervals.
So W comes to 0.222 mag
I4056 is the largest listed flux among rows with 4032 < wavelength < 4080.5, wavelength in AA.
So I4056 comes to 151.6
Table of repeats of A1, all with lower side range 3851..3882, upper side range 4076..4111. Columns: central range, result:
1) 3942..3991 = 0.099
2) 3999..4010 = -0.218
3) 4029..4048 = -0.153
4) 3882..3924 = -0.134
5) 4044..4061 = -0.121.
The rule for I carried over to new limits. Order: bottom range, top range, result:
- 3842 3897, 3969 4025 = 1.81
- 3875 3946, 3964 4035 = 1.61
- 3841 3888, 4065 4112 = 2.15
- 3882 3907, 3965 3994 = 1.17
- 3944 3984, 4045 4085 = 1.68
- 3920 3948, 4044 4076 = 2.23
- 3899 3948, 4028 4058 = 1.85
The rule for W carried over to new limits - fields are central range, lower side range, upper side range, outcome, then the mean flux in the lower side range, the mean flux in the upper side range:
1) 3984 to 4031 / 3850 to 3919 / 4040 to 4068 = -0.159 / 74.8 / 124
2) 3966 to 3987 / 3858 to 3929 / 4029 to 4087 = 0.272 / 75.6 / 125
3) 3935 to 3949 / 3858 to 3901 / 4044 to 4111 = 0.305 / 69.5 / 125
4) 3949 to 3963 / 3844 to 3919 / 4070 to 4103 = 0.075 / 74.5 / 126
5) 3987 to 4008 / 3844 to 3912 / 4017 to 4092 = -0.103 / 72.5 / 128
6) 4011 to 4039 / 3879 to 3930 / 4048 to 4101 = -0.183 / 79.9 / 125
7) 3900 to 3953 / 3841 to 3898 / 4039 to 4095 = 0.117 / 67.4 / 127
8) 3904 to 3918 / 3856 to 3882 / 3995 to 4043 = -0.161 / 64.7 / 130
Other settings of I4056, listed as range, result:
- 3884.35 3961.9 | 114.8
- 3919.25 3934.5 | 89.4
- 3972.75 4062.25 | 155.9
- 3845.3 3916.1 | 108.6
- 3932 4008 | 141.4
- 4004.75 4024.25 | 149.8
